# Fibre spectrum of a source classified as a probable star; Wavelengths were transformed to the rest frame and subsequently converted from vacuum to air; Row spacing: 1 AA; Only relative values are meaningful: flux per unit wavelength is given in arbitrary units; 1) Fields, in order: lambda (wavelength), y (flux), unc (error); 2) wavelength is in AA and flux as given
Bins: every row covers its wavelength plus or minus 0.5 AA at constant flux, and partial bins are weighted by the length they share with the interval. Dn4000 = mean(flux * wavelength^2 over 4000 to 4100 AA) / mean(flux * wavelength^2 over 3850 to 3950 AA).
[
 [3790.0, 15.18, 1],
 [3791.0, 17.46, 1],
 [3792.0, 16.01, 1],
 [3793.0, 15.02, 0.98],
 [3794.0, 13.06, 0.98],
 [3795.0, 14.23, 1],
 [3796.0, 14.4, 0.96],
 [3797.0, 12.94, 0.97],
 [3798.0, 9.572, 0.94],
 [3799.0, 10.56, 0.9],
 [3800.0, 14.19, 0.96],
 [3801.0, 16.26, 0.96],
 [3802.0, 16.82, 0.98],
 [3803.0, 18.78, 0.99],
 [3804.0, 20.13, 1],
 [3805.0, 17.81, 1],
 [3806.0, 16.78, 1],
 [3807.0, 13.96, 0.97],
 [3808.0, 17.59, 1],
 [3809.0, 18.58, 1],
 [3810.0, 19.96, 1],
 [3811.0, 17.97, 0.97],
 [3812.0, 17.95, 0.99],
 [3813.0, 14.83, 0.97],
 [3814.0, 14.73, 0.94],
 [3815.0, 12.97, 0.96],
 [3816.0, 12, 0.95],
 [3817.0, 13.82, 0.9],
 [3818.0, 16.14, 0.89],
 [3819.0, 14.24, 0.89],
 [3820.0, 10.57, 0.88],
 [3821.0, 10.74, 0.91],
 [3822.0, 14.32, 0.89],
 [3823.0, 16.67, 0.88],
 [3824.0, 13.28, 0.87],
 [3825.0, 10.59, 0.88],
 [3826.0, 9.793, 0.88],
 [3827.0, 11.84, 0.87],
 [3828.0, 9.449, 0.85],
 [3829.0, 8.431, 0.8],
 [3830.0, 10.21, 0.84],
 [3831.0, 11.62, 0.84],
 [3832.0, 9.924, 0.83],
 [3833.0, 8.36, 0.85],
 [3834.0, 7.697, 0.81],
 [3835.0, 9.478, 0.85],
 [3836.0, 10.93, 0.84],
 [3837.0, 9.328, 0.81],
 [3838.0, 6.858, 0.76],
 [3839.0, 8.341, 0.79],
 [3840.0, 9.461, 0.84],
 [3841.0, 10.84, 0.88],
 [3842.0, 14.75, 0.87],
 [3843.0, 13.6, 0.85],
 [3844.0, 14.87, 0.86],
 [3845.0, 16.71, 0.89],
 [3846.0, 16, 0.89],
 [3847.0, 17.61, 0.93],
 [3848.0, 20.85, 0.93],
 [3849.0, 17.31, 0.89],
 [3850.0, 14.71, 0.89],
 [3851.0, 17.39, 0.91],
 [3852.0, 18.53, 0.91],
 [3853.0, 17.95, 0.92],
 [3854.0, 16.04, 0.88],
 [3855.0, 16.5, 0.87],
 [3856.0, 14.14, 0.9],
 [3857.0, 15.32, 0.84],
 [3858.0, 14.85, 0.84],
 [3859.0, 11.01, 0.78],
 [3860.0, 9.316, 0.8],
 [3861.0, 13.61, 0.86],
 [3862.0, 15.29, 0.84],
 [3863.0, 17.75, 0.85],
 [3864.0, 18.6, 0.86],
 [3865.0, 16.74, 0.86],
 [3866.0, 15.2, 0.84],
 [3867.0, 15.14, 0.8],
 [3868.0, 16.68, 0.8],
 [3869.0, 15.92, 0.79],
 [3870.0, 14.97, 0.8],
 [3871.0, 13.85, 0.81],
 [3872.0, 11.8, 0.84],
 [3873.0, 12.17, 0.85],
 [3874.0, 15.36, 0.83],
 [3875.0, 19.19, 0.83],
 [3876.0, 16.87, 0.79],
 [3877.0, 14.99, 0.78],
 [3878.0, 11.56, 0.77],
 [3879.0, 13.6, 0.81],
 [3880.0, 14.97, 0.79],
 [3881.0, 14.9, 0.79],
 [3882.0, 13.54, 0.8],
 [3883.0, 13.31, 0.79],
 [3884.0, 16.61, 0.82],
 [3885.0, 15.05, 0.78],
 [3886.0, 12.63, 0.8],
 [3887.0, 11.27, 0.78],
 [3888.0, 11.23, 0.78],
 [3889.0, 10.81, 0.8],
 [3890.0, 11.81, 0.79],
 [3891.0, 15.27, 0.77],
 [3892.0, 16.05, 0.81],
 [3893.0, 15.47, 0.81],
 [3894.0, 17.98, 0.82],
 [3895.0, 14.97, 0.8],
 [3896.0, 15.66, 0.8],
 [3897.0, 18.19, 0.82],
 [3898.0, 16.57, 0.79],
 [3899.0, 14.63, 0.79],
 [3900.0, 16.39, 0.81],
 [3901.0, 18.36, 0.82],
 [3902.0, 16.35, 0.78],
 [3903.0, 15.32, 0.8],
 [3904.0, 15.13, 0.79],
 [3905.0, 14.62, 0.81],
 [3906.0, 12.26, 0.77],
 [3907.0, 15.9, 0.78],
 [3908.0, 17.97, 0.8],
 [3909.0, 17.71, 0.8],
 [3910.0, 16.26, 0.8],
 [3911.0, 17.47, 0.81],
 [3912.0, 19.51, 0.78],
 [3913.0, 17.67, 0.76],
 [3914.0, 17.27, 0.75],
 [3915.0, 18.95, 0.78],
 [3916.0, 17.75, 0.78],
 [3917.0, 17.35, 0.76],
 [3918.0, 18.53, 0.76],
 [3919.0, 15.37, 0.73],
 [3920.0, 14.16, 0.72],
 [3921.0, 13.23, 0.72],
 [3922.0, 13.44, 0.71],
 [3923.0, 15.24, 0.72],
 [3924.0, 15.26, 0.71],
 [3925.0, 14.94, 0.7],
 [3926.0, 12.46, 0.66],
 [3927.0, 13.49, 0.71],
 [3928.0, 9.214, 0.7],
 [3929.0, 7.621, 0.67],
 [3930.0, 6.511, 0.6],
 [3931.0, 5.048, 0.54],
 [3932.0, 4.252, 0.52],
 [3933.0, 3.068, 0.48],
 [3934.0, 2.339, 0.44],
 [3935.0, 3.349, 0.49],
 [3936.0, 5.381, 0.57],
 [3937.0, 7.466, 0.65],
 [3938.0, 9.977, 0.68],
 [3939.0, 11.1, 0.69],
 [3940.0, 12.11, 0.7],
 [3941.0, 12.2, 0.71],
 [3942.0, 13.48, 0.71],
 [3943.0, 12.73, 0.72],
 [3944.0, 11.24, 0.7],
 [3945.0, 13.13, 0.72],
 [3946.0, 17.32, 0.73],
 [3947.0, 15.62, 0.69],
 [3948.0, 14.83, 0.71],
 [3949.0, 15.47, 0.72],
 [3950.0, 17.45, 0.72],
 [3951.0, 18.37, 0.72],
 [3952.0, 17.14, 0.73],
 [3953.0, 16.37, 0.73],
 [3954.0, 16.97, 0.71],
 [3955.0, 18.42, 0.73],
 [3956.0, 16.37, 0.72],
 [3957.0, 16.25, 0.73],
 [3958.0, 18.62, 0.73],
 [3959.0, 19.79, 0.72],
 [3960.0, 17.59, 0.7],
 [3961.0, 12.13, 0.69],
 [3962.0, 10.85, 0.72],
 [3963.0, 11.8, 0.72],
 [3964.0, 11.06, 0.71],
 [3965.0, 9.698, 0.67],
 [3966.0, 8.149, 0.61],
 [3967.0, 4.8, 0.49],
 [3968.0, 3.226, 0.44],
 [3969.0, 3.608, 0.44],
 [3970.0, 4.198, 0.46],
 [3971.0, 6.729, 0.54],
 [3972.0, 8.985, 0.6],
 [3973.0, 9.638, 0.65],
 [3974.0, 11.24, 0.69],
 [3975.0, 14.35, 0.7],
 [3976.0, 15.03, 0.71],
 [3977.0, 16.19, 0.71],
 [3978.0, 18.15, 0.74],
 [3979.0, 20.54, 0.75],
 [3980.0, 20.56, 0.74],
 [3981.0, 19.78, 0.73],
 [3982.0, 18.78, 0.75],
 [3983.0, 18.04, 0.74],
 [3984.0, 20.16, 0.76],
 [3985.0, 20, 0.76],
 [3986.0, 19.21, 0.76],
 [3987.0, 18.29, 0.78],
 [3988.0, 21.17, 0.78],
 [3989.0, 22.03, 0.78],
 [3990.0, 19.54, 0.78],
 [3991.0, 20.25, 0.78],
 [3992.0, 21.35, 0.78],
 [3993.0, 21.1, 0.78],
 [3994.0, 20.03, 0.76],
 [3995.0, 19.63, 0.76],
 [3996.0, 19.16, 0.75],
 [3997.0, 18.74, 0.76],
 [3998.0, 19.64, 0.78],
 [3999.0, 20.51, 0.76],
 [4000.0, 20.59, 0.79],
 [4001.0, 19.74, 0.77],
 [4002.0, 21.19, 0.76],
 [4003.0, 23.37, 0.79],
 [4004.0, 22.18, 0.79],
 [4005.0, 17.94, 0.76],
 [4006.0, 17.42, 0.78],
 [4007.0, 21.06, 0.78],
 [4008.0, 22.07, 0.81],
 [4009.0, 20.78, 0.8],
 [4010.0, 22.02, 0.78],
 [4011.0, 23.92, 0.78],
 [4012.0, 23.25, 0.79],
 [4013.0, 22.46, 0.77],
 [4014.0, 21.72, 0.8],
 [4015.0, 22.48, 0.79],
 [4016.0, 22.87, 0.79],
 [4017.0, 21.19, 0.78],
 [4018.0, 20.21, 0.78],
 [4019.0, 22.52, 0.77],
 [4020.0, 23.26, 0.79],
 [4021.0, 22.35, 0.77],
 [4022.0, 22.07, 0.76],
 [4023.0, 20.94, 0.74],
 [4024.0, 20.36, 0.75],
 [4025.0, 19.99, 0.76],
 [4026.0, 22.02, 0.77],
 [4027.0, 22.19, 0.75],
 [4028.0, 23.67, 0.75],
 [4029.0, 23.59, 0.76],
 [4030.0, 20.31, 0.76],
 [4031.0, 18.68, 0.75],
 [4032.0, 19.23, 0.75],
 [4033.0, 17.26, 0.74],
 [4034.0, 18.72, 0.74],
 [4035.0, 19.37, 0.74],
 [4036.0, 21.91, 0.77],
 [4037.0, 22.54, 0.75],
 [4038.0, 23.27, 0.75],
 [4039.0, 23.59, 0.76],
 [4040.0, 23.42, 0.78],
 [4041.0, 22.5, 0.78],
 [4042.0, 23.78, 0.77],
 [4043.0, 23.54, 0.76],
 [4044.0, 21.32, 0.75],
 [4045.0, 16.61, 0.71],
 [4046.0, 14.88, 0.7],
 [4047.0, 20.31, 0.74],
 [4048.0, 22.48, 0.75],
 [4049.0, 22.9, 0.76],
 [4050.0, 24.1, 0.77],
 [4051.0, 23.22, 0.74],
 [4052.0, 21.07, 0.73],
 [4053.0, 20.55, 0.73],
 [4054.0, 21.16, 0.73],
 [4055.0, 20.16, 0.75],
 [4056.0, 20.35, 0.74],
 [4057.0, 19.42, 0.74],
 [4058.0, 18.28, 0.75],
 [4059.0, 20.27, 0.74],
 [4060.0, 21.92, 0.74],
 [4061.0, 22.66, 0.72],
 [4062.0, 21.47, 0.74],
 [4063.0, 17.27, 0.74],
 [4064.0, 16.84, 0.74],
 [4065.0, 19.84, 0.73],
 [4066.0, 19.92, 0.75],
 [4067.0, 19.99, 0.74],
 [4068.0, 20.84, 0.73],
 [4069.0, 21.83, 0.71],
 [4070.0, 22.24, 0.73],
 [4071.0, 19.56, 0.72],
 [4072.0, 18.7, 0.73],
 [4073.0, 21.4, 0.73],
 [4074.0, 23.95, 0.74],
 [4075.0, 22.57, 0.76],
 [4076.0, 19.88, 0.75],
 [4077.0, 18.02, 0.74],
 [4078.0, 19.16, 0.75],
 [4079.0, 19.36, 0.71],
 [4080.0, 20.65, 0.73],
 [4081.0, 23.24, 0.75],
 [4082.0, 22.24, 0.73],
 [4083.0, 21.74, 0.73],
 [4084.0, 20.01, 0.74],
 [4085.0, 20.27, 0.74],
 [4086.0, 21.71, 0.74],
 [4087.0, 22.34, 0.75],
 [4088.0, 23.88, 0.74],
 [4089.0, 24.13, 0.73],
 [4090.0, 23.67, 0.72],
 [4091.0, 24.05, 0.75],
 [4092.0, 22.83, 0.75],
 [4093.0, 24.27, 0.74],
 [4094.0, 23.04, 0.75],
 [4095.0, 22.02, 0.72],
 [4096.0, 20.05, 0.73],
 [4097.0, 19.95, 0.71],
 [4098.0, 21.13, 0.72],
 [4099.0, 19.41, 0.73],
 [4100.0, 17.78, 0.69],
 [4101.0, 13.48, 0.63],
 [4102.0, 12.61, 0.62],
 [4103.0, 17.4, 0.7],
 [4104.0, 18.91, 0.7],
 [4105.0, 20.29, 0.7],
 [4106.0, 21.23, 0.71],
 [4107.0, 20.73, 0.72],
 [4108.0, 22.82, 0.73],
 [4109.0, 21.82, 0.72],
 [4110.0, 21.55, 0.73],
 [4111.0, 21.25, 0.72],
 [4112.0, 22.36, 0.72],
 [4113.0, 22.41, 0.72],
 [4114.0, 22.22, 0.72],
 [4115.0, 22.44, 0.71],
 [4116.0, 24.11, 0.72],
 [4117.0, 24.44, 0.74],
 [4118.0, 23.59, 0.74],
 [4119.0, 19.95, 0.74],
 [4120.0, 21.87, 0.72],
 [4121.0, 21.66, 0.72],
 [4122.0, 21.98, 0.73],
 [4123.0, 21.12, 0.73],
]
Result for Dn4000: 1.63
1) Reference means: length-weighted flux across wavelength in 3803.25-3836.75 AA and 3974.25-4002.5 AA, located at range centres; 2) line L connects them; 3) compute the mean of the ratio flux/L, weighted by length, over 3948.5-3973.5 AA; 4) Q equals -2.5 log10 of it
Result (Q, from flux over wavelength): 0.41 mag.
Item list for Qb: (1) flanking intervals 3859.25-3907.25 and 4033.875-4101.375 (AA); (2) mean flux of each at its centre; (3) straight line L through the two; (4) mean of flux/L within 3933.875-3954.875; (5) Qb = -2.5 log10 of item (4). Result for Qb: 0.301 mag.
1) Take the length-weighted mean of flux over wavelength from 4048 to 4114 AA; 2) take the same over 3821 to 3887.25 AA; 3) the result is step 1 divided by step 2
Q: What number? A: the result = 1.52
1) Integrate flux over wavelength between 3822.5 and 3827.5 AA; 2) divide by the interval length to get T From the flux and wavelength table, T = 12.4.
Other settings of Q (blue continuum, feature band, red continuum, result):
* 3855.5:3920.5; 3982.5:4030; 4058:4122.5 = -0.13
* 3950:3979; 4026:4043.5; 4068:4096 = -0.19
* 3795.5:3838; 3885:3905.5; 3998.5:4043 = 0.11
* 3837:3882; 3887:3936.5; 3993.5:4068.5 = 0.20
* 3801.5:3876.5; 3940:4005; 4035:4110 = 0.14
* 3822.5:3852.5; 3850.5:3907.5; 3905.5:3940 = -0.20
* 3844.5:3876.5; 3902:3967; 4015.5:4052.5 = 0.32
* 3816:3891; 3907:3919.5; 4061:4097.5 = -0.13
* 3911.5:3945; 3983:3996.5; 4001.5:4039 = -0.10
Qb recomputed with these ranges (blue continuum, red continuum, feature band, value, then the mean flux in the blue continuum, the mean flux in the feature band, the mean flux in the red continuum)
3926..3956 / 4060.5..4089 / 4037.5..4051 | -0.17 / 11.5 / 21.8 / 20.8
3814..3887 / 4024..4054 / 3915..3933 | 0.31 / 13.7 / 12.5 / 21.3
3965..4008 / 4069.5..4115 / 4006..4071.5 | -0.13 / 16.8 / 21.1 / 21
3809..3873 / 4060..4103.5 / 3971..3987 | 0.08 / 13.8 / 16.4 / 20.7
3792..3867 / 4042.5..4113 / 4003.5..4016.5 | -0.14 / 14.1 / 21.6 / 20.7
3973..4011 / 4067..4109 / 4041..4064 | -0.02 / 19.4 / 20.8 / 20.8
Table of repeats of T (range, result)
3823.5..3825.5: 11.9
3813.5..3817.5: 13.4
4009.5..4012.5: 23.1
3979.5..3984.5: 19.5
